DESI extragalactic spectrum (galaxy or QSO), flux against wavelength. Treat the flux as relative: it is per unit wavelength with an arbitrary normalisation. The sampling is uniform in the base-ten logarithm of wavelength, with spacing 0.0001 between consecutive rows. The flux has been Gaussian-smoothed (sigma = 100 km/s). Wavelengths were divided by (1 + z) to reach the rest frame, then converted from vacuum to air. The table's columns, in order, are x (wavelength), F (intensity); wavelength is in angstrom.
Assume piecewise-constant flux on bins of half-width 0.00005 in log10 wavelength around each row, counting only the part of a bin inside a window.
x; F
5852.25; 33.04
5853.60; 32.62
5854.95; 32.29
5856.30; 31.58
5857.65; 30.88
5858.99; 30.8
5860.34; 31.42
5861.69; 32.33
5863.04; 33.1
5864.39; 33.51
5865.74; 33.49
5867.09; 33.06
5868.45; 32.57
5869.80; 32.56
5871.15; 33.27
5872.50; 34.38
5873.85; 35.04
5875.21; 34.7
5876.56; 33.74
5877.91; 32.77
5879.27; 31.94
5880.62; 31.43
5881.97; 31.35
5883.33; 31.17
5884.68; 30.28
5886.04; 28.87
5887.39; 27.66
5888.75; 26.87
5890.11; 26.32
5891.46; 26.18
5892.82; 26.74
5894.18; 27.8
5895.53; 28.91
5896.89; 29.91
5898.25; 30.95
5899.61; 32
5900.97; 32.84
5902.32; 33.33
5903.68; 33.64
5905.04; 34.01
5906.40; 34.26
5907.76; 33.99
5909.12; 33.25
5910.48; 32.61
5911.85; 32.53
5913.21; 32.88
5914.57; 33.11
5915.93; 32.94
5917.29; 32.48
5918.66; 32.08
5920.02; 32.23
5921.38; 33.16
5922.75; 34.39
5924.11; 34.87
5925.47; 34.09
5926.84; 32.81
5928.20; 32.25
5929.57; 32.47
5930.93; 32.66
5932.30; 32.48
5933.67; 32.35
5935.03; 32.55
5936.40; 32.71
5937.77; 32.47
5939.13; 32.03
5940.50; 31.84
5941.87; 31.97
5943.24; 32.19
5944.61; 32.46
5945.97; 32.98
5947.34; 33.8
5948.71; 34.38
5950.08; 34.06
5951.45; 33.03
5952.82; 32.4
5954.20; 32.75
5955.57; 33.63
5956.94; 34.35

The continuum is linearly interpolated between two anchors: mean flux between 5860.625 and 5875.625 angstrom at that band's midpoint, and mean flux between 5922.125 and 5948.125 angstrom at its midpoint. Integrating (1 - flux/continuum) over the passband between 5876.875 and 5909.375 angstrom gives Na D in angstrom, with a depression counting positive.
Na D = 2.4 angstrom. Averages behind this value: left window 33.4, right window 32.8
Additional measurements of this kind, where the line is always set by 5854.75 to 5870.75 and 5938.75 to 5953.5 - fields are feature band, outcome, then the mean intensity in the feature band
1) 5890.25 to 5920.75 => 0.9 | 31.7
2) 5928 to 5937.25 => 0.1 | 32.5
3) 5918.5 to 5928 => -0.2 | 33.4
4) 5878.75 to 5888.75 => 0.7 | 30.1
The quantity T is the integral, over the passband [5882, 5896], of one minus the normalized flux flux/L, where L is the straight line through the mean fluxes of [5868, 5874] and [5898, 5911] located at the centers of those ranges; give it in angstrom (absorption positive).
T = 2.1 angstrom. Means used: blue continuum 33.5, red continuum 33.2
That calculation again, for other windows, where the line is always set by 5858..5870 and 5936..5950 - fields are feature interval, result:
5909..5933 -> -0.2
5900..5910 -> -0.3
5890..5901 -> 1.2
